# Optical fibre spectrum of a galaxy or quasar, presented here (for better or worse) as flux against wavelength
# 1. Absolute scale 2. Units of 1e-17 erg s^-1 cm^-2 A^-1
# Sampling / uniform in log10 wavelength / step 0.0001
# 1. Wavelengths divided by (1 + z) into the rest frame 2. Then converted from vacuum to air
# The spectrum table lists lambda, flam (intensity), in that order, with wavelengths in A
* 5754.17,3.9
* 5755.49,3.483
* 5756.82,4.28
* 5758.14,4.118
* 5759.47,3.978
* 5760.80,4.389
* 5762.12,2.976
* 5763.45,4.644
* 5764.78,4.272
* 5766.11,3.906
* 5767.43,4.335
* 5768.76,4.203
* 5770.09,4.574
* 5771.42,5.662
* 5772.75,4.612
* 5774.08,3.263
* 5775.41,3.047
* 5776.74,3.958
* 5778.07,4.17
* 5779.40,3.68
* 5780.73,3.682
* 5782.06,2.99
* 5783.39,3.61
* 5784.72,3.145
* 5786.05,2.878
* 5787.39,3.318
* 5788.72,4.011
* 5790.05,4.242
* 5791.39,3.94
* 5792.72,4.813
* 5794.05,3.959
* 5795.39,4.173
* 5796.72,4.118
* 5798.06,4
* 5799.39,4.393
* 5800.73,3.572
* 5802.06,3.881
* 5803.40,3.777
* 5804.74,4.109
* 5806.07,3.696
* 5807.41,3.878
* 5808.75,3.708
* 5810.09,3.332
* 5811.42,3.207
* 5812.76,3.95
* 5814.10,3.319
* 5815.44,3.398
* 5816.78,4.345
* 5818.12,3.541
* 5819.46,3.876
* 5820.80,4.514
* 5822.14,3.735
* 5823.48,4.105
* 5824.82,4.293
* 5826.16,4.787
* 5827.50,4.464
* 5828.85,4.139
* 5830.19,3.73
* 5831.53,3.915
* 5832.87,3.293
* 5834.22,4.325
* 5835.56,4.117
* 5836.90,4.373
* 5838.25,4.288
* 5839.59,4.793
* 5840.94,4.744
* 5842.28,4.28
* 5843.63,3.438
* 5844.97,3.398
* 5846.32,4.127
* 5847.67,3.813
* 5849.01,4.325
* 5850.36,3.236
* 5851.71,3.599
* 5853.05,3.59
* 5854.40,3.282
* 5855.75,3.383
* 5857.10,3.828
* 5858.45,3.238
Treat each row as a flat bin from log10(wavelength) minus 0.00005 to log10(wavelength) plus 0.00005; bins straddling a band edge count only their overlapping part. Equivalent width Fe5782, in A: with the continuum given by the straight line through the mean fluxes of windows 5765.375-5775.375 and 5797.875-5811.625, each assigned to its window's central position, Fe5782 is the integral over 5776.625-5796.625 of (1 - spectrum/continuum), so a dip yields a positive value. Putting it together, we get 1.3 A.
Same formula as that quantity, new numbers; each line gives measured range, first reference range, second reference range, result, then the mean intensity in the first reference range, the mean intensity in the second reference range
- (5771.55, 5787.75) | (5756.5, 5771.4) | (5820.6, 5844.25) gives 2.3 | 4.21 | 4.18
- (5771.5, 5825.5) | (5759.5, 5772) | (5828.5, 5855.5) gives 4.1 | 4.3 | 3.93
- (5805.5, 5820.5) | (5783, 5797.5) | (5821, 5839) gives 1.2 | 3.84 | 4.13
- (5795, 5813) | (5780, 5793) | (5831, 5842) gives 0.0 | 3.63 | 4.24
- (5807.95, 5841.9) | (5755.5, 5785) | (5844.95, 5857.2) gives -2.3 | 3.98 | 3.66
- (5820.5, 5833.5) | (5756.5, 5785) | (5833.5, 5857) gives -0.4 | 3.98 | 3.94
